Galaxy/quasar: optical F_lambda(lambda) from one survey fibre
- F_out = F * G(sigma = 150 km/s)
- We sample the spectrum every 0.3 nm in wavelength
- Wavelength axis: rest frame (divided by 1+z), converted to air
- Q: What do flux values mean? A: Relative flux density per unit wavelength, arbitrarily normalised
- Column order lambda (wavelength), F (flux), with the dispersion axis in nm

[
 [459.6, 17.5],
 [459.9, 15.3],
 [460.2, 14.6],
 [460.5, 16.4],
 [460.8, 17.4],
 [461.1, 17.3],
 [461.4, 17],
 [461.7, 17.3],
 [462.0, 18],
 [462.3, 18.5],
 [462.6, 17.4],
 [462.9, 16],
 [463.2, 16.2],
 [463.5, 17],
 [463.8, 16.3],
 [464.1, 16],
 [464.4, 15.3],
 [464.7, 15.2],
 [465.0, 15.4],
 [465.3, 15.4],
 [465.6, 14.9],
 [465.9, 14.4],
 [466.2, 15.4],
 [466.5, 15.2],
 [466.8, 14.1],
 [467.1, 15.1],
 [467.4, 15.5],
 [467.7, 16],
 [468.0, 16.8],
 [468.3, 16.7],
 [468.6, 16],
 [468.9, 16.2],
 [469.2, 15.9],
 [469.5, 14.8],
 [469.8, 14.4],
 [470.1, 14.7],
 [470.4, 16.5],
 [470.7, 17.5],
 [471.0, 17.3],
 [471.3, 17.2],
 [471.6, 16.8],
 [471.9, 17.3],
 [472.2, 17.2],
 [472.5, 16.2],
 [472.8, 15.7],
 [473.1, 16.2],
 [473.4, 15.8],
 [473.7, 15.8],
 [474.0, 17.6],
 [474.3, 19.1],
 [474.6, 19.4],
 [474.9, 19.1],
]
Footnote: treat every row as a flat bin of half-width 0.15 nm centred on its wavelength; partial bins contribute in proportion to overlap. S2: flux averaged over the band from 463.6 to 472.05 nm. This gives 15.8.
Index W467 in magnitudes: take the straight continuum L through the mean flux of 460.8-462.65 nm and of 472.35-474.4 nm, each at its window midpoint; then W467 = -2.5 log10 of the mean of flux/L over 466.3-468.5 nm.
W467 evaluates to 0.10 mag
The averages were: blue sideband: 17.6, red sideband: 16.6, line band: 15.6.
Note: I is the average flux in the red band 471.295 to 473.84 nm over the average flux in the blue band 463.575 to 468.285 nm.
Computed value 1.06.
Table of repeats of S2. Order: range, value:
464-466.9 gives 15.1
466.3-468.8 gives 15.7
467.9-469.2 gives 16.3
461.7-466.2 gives 16.2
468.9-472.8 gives 16.3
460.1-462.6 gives 17.1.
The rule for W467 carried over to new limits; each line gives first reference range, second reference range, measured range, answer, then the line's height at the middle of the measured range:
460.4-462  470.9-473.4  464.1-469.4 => 0.09 mag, 16.9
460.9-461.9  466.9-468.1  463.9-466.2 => 0.07 mag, 16.3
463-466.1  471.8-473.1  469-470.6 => 0.06 mag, 16.2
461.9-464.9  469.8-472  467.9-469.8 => 0.04 mag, 16.6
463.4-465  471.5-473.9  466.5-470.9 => 0.03 mag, 16.1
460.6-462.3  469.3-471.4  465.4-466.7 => 0.12 mag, 16.7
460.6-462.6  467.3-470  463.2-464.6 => 0.06 mag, 17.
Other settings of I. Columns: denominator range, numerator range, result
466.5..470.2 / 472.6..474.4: 1.07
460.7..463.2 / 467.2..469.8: 0.92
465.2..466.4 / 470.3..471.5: 1.14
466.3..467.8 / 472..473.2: 1.08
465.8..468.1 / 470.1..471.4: 1.10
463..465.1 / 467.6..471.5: 1.01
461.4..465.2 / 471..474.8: 1.03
